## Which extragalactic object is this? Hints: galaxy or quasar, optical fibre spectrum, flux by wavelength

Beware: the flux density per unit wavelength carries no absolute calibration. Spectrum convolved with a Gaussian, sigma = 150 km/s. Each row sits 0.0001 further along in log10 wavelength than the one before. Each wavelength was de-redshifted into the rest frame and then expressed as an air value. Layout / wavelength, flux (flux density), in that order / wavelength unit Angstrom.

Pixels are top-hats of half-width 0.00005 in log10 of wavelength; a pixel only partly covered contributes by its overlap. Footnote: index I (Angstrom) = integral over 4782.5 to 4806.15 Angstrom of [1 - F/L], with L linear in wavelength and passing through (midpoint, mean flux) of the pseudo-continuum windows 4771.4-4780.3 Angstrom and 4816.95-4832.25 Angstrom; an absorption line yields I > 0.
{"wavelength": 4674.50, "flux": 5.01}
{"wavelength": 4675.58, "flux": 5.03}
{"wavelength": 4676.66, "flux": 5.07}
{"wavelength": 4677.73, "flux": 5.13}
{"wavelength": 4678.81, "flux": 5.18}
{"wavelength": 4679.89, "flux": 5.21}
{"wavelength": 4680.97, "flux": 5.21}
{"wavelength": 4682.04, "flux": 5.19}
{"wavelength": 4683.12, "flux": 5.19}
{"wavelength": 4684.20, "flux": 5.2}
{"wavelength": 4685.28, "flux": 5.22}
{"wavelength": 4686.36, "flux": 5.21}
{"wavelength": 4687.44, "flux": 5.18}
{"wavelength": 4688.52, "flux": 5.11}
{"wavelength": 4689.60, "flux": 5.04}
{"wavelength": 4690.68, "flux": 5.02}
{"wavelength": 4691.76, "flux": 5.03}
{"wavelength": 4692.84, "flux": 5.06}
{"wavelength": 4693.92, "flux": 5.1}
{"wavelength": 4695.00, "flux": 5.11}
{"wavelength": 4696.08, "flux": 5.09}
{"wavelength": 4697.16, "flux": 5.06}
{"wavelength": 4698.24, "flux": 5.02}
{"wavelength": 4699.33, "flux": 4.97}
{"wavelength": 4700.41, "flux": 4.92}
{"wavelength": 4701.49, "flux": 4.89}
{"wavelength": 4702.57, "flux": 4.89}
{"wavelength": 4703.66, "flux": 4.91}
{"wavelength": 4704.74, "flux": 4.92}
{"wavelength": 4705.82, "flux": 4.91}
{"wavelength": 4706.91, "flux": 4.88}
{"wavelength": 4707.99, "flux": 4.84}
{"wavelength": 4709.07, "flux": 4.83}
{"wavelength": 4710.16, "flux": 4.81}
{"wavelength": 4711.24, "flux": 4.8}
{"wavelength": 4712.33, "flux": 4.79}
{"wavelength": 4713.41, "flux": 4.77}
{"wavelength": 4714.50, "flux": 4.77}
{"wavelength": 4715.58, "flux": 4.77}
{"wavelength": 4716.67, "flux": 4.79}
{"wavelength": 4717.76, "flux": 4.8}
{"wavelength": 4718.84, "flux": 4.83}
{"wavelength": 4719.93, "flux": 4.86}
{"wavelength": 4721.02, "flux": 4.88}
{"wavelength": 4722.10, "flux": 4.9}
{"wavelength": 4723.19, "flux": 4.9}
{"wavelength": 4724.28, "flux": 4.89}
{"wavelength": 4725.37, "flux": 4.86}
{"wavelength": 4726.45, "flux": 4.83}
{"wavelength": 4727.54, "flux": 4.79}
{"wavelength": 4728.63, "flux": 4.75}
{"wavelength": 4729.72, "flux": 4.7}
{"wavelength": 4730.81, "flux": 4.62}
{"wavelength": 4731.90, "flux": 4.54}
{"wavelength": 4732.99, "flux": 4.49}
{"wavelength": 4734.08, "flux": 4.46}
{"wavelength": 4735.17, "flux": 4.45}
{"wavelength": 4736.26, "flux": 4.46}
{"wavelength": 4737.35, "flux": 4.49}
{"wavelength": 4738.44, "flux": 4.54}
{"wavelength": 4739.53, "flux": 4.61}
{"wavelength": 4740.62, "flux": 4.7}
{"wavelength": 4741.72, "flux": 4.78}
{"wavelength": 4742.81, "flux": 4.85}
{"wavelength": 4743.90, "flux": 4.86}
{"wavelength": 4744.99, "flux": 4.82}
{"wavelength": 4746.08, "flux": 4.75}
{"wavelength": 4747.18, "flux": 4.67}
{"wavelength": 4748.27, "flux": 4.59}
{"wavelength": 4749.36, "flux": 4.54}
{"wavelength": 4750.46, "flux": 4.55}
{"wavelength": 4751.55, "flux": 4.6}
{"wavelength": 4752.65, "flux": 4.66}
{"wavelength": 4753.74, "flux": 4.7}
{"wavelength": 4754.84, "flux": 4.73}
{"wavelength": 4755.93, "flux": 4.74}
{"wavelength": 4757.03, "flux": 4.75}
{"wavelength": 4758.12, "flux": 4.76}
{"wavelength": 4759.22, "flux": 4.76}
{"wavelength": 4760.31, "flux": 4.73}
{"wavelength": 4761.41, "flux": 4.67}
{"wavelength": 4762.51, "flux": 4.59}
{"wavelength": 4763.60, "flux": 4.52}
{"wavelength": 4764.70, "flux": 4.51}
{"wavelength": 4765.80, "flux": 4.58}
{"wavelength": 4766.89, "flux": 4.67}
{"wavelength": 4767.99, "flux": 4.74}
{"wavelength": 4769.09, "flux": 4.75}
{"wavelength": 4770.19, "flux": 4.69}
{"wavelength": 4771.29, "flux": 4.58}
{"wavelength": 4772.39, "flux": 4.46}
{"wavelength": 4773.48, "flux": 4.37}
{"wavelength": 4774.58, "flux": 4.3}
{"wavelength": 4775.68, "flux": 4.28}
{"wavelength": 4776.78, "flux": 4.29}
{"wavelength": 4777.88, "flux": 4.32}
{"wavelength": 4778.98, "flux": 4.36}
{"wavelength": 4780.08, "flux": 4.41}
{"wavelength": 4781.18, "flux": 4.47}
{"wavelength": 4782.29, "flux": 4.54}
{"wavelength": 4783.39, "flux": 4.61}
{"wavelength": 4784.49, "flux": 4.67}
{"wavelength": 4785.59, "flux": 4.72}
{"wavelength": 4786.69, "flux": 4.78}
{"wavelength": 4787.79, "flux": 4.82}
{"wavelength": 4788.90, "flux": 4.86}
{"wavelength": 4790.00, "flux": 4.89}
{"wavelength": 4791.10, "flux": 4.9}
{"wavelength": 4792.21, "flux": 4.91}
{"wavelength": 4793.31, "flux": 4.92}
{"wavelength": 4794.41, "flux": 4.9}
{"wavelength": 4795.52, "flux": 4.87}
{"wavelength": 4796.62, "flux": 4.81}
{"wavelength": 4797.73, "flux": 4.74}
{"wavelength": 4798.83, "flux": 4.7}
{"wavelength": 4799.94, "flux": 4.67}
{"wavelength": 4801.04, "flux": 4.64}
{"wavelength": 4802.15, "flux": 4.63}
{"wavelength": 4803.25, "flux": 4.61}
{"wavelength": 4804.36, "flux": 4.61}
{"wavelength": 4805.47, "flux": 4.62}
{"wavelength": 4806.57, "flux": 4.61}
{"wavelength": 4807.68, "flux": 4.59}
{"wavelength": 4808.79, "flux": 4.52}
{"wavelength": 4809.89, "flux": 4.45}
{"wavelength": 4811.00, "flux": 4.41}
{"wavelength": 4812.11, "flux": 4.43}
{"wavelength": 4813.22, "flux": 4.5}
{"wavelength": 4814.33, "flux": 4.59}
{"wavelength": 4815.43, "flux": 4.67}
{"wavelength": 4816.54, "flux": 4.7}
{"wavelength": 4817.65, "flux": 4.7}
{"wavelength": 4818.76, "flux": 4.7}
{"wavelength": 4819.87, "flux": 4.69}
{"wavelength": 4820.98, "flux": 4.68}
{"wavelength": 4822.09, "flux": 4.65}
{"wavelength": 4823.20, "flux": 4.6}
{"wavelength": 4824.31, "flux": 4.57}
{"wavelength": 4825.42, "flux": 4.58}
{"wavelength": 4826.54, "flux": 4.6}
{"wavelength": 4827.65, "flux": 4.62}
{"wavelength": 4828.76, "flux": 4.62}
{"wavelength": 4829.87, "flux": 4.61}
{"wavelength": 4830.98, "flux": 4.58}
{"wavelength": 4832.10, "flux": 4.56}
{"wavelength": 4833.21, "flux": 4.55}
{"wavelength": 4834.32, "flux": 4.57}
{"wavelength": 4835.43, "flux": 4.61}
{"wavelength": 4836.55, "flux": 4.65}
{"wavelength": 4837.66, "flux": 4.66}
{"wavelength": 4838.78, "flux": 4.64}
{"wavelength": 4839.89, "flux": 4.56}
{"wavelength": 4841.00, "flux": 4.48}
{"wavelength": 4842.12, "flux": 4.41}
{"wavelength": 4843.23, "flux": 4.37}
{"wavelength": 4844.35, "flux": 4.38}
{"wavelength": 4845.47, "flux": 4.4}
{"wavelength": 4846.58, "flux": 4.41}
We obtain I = -1.54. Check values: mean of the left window 4.36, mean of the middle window 4.75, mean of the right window 4.63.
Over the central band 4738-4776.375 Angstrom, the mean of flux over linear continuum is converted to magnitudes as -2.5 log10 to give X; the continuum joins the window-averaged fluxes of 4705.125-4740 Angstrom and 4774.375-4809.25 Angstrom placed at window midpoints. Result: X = 0.01 mag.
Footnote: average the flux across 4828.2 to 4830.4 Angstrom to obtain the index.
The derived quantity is 4.62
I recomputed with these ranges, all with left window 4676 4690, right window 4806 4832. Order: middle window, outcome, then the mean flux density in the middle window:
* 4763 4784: 1.3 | 4.5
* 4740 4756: 0.6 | 4.7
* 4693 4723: 1.0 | 4.9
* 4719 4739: 1.1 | 4.69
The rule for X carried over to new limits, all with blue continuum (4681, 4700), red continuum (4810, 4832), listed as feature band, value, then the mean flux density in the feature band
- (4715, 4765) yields 0.05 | 4.7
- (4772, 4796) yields 0.03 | 4.62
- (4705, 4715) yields 0.05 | 4.83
